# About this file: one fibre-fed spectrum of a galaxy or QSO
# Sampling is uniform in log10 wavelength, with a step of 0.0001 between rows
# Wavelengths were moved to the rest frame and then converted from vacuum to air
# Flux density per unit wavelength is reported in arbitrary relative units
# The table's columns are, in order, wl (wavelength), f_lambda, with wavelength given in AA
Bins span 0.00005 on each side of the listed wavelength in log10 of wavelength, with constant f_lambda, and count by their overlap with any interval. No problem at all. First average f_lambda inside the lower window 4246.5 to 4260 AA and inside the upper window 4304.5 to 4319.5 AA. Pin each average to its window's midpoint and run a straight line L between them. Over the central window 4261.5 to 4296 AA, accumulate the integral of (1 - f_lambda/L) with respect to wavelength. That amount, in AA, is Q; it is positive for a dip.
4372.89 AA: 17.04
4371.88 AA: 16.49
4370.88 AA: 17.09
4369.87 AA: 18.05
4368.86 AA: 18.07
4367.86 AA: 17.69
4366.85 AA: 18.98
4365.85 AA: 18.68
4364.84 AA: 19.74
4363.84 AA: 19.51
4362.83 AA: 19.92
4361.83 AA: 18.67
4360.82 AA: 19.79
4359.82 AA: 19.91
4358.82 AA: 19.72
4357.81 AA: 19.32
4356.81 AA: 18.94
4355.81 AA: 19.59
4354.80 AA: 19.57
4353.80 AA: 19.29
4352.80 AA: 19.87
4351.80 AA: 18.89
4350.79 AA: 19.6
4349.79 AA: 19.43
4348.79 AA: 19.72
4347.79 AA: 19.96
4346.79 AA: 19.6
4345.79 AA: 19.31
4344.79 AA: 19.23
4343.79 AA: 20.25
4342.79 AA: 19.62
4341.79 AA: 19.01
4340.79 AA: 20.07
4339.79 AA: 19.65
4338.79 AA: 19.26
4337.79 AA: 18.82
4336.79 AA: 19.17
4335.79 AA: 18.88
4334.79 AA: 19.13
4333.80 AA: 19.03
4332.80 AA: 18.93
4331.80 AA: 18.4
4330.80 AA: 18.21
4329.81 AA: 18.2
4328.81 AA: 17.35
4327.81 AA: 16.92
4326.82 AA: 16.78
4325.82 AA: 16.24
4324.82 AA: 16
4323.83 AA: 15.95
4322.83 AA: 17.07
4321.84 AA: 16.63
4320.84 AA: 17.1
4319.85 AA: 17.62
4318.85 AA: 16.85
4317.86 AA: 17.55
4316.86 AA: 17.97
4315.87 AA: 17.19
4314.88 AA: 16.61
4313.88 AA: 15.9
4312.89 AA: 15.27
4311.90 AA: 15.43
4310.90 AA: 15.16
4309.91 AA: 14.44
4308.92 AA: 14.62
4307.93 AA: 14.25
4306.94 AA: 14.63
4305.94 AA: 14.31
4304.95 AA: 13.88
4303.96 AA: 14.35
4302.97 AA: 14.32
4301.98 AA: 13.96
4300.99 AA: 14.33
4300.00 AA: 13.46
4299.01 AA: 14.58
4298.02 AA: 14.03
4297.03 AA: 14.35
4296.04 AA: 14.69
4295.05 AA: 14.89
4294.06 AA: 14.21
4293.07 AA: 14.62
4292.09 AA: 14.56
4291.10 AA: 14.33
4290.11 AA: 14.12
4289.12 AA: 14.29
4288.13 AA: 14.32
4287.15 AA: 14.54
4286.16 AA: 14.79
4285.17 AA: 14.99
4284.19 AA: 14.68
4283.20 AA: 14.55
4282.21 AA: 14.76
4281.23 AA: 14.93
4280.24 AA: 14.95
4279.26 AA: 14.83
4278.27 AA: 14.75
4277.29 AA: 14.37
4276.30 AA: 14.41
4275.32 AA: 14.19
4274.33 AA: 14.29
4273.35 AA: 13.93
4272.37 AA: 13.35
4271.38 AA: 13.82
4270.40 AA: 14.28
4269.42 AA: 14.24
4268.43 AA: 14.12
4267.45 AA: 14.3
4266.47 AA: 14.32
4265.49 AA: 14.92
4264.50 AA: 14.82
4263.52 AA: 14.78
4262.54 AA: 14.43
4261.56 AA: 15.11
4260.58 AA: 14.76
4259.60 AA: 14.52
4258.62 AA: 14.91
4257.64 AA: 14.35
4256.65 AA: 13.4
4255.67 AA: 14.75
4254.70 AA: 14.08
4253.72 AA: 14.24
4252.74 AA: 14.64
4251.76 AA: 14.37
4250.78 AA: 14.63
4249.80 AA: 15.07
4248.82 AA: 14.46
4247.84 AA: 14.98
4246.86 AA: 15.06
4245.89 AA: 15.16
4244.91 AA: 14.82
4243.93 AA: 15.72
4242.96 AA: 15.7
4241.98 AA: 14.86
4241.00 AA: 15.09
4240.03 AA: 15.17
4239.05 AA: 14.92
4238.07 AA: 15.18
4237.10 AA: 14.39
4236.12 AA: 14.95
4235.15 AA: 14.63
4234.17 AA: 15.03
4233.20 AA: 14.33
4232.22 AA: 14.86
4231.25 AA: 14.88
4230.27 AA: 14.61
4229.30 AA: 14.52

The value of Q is 1.20 AA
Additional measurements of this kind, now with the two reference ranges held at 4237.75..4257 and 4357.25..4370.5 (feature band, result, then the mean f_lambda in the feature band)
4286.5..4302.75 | 2.17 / 14.3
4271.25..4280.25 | 0.90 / 14.3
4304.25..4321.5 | 1.42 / 15.8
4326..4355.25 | -1.27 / 19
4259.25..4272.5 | 0.90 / 14.4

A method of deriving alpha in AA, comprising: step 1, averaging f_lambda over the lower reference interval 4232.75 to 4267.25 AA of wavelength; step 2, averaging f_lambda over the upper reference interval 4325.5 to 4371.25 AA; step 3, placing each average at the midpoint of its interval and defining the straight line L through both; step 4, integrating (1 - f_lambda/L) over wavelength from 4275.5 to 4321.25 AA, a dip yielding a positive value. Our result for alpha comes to 5.1 AA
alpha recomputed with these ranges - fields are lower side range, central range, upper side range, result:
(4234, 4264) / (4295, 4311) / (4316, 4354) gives 2.57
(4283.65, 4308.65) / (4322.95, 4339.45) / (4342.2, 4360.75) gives -0.26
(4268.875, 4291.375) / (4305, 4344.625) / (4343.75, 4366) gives 0.49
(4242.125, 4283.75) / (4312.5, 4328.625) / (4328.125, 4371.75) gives 0.74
